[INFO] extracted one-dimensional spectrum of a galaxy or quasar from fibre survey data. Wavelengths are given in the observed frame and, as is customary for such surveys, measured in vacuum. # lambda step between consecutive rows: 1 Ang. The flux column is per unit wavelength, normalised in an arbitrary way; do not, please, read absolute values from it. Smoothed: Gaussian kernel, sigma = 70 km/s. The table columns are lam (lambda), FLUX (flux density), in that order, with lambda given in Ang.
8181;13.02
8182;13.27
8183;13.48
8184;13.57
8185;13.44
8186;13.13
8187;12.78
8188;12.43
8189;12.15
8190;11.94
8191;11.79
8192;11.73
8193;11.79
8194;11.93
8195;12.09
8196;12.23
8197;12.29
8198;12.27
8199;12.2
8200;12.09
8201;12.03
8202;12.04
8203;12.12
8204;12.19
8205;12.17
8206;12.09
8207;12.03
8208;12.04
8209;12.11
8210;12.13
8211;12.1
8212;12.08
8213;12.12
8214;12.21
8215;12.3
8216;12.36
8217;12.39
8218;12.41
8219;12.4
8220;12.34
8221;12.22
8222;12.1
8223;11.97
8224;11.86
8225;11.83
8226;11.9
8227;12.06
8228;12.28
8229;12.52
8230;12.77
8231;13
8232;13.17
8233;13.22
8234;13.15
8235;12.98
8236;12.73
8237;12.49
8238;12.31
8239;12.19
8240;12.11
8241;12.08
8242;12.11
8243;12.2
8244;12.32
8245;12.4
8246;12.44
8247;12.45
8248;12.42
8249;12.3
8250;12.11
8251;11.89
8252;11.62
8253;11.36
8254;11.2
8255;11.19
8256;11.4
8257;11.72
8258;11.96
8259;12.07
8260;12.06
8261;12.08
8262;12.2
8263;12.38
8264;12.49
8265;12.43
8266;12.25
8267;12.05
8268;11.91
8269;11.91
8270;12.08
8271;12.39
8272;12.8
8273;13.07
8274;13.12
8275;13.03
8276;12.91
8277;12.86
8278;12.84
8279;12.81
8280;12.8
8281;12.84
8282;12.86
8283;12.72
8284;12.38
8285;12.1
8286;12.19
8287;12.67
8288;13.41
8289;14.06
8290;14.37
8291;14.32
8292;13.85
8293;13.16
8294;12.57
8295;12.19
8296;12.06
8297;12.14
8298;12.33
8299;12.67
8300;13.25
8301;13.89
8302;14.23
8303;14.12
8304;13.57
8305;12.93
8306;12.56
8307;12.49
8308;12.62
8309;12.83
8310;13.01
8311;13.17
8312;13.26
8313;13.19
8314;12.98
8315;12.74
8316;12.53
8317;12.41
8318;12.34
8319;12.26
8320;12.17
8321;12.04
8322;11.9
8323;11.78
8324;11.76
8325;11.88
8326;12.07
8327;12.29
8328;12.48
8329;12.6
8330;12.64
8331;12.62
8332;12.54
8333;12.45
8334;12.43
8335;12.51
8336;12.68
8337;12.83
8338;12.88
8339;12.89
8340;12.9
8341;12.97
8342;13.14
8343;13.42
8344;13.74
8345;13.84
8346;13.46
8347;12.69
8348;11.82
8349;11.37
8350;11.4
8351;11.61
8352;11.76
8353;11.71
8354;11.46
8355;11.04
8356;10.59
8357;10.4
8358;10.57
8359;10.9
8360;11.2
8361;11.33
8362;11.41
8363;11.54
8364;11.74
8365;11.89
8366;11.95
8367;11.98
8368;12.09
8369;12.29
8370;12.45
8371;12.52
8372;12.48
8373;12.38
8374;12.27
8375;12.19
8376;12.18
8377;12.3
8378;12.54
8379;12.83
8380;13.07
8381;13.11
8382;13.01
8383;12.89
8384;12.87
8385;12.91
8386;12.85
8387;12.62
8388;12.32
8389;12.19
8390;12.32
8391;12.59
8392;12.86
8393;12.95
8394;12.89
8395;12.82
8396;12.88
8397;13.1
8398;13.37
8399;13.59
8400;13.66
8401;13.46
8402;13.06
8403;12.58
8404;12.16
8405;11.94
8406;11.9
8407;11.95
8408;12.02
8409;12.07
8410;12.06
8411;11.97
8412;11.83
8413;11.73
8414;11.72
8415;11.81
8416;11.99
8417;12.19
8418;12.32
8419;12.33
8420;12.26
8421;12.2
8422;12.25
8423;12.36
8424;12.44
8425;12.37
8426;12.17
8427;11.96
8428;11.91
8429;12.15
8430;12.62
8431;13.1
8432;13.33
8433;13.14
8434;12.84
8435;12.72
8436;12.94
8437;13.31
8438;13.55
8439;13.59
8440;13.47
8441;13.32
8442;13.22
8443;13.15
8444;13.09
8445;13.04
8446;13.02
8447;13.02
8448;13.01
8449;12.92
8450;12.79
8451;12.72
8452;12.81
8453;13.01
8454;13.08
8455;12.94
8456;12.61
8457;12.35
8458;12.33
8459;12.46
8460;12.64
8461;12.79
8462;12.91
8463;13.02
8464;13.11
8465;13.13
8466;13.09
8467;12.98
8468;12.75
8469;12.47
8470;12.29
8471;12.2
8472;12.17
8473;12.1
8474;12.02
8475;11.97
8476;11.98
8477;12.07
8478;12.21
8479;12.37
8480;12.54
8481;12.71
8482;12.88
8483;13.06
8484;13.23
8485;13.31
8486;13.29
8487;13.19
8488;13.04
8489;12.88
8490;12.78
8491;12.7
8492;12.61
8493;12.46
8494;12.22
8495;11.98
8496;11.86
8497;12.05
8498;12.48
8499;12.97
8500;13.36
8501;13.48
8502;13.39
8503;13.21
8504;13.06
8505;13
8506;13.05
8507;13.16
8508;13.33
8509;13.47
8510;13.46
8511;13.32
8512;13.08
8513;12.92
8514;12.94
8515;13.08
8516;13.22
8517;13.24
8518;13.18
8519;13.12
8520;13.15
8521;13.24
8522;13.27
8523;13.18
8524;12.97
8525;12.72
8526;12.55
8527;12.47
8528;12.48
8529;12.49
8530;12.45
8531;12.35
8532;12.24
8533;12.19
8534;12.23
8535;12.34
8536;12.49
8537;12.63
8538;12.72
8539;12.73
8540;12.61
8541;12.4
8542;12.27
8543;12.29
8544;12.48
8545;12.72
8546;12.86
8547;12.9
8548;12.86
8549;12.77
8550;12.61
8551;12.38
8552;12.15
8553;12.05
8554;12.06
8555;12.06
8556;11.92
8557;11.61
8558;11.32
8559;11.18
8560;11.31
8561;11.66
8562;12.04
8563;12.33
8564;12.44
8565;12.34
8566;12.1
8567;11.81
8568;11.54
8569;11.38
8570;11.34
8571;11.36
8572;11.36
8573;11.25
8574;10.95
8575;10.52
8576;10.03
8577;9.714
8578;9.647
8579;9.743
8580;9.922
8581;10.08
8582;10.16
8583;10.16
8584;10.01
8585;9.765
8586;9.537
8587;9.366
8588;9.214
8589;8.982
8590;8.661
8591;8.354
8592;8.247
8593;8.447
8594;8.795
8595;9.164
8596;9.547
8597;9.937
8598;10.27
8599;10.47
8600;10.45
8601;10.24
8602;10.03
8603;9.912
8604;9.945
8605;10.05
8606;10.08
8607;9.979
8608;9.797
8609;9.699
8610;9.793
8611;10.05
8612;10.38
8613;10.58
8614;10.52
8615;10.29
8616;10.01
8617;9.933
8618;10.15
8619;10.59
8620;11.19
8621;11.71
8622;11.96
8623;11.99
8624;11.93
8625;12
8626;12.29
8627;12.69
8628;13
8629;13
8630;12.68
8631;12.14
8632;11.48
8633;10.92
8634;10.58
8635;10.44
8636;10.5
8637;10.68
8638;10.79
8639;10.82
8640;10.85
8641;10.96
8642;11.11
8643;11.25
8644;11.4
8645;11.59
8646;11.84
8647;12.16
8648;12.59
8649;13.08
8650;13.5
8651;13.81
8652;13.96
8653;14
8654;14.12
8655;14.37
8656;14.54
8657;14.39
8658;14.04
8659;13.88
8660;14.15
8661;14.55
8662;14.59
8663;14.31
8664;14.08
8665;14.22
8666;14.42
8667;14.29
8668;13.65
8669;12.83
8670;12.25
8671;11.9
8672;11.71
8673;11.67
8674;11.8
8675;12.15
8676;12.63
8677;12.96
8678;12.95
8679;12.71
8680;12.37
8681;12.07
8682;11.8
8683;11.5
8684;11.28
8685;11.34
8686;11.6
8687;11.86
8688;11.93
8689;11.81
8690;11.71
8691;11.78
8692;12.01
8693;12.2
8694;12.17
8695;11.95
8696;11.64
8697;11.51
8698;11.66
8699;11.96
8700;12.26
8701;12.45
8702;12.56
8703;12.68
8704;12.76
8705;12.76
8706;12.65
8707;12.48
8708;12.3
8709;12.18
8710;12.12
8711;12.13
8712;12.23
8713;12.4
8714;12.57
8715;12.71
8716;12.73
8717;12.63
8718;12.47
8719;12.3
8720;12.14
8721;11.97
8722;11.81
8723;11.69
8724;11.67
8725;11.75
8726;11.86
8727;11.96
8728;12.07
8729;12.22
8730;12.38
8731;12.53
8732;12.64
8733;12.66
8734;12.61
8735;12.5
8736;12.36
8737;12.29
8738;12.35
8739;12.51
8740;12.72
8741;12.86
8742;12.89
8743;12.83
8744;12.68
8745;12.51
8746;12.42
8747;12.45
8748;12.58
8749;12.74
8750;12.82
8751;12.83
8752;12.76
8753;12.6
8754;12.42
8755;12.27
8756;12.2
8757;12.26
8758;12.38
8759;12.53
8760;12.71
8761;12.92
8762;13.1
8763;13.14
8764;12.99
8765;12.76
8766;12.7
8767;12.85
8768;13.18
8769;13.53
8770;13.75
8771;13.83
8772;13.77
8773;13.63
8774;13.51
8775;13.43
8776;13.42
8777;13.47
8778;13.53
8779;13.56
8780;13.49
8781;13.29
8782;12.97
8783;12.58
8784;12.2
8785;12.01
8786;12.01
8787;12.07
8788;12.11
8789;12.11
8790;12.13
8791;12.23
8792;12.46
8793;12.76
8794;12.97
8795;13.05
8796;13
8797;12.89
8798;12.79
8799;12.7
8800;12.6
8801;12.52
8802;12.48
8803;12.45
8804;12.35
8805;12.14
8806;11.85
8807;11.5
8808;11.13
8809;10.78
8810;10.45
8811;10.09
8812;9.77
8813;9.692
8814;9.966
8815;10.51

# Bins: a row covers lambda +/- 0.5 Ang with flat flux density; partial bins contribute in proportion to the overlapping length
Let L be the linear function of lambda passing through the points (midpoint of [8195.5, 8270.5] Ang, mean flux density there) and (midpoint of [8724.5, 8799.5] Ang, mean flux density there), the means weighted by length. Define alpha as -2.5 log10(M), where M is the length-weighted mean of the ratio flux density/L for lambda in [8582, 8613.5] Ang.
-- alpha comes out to 0.282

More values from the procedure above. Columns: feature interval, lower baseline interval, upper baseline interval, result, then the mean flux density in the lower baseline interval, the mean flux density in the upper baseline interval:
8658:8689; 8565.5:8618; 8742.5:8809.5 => -0.14 mag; 10.1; 12.7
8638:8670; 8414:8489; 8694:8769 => -0.05 mag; 12.7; 12.4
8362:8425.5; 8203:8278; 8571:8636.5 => -0.09 mag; 12.3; 10.4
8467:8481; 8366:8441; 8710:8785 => 0.03 mag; 12.6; 12.7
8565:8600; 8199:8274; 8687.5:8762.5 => 0.22 mag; 12.2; 12.3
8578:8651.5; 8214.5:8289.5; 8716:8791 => 0.18 mag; 12.4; 12.6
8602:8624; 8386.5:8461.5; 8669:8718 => 0.18 mag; 12.6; 12.2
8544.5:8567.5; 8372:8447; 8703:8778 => 0.04 mag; 12.6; 12.6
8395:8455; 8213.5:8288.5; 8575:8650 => -0.11 mag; 12.3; 10.6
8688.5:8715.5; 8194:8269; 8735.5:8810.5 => 0.03 mag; 12.2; 12.7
